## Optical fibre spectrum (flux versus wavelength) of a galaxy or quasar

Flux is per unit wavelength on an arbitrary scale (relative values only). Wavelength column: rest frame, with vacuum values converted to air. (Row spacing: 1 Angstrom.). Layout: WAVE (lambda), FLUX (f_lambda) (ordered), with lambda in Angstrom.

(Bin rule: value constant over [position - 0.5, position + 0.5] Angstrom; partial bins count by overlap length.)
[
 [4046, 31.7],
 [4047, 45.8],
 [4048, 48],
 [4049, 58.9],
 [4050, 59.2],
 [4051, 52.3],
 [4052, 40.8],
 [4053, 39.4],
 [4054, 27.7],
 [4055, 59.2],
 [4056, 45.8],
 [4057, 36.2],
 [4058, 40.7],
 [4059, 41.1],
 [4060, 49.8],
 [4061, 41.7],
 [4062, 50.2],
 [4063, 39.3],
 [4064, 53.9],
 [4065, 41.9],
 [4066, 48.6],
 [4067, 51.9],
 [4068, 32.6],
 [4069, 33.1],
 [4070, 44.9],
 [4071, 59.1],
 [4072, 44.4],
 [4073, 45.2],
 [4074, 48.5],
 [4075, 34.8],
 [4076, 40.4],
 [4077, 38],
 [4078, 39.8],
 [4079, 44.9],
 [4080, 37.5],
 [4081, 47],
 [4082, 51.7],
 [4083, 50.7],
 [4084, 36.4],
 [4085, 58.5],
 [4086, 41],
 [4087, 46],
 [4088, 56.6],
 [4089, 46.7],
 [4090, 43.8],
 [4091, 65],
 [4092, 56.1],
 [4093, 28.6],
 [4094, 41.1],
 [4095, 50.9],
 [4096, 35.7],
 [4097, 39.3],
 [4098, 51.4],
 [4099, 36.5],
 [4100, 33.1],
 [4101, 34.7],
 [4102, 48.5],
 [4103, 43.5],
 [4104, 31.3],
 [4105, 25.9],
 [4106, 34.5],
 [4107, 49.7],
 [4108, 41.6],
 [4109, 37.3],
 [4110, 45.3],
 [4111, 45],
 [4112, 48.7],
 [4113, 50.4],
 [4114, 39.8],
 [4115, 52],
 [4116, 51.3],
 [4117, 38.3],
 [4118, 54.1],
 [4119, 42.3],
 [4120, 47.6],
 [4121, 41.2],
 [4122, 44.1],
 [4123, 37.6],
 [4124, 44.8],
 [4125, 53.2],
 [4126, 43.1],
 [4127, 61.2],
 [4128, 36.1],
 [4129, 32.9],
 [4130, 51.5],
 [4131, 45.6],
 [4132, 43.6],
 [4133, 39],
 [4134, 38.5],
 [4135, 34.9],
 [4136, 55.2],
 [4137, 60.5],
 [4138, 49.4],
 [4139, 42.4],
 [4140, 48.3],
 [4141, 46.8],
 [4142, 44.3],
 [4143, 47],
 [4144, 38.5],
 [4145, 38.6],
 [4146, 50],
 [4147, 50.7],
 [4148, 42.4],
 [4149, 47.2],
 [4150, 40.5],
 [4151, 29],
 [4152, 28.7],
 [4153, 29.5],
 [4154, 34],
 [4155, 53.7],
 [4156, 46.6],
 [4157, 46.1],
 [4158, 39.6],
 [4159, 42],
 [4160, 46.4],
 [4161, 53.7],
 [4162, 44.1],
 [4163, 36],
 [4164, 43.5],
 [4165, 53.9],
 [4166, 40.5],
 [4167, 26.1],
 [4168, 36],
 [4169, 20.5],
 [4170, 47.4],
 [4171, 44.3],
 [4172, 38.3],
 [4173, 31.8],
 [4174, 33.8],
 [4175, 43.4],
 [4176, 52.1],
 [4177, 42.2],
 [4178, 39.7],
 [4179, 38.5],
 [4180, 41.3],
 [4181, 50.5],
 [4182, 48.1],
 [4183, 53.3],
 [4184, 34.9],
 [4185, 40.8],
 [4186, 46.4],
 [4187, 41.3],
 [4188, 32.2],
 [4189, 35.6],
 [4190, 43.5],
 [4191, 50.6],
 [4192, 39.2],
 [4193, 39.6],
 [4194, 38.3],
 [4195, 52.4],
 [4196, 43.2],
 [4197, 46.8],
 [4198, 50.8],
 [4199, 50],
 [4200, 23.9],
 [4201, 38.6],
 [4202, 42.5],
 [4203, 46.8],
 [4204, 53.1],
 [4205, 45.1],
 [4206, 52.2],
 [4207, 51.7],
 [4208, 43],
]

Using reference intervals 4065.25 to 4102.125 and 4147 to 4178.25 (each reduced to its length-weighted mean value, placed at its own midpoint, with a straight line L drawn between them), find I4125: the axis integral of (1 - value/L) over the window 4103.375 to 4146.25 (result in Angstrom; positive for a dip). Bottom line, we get -1.9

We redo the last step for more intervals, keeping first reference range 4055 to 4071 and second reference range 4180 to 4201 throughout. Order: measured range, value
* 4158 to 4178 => 1.11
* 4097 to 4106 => 1.23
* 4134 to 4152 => -0.38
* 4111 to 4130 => -0.82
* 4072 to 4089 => -0.25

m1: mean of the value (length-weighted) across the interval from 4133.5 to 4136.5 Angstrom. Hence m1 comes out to 42.9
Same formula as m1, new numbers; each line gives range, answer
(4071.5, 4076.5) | 42.7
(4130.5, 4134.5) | 41.7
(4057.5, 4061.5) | 43.3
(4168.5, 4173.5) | 36.5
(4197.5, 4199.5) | 50.4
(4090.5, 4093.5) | 49.9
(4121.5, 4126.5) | 44.6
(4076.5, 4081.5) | 41.4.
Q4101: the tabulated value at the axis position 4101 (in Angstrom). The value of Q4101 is 34.7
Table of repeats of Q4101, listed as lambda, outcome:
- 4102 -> 48.5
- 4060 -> 49.8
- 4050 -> 59.2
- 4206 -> 52.2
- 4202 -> 42.5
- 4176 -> 52.1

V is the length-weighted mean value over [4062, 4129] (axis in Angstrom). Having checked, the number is 44.2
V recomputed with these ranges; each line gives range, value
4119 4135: 43.7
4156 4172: 41.4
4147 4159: 40.3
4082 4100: 45.9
